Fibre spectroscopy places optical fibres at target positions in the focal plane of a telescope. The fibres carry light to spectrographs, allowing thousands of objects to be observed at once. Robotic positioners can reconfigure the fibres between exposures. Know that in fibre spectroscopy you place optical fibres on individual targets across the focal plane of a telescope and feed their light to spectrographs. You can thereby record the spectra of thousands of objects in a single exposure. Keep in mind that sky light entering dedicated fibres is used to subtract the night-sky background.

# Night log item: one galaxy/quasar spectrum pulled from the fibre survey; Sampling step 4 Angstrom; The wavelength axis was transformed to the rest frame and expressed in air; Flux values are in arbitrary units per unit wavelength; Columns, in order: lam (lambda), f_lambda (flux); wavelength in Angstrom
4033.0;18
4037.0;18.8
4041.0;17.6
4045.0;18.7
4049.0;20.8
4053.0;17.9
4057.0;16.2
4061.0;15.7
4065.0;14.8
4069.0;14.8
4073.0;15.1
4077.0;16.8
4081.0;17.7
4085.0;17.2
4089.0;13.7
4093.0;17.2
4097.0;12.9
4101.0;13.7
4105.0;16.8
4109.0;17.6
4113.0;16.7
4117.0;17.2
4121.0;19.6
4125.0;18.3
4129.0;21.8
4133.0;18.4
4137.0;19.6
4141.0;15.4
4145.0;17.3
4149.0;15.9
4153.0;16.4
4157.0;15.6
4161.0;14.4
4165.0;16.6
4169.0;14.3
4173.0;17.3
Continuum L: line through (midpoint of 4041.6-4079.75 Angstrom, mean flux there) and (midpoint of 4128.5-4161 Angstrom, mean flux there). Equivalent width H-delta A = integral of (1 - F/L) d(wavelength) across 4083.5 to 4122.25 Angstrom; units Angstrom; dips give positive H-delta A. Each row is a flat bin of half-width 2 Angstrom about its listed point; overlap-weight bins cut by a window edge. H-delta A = 1.83 Angstrom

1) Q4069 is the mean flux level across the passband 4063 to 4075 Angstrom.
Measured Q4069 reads 14.9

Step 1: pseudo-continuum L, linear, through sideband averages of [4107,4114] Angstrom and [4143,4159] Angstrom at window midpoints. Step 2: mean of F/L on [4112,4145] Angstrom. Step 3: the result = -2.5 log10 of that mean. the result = -0.10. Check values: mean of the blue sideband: 17.2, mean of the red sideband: 16.3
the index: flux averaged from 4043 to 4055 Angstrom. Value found 19.1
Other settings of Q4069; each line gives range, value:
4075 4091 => 16.3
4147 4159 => 16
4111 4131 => 18.7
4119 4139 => 19.5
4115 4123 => 18.4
